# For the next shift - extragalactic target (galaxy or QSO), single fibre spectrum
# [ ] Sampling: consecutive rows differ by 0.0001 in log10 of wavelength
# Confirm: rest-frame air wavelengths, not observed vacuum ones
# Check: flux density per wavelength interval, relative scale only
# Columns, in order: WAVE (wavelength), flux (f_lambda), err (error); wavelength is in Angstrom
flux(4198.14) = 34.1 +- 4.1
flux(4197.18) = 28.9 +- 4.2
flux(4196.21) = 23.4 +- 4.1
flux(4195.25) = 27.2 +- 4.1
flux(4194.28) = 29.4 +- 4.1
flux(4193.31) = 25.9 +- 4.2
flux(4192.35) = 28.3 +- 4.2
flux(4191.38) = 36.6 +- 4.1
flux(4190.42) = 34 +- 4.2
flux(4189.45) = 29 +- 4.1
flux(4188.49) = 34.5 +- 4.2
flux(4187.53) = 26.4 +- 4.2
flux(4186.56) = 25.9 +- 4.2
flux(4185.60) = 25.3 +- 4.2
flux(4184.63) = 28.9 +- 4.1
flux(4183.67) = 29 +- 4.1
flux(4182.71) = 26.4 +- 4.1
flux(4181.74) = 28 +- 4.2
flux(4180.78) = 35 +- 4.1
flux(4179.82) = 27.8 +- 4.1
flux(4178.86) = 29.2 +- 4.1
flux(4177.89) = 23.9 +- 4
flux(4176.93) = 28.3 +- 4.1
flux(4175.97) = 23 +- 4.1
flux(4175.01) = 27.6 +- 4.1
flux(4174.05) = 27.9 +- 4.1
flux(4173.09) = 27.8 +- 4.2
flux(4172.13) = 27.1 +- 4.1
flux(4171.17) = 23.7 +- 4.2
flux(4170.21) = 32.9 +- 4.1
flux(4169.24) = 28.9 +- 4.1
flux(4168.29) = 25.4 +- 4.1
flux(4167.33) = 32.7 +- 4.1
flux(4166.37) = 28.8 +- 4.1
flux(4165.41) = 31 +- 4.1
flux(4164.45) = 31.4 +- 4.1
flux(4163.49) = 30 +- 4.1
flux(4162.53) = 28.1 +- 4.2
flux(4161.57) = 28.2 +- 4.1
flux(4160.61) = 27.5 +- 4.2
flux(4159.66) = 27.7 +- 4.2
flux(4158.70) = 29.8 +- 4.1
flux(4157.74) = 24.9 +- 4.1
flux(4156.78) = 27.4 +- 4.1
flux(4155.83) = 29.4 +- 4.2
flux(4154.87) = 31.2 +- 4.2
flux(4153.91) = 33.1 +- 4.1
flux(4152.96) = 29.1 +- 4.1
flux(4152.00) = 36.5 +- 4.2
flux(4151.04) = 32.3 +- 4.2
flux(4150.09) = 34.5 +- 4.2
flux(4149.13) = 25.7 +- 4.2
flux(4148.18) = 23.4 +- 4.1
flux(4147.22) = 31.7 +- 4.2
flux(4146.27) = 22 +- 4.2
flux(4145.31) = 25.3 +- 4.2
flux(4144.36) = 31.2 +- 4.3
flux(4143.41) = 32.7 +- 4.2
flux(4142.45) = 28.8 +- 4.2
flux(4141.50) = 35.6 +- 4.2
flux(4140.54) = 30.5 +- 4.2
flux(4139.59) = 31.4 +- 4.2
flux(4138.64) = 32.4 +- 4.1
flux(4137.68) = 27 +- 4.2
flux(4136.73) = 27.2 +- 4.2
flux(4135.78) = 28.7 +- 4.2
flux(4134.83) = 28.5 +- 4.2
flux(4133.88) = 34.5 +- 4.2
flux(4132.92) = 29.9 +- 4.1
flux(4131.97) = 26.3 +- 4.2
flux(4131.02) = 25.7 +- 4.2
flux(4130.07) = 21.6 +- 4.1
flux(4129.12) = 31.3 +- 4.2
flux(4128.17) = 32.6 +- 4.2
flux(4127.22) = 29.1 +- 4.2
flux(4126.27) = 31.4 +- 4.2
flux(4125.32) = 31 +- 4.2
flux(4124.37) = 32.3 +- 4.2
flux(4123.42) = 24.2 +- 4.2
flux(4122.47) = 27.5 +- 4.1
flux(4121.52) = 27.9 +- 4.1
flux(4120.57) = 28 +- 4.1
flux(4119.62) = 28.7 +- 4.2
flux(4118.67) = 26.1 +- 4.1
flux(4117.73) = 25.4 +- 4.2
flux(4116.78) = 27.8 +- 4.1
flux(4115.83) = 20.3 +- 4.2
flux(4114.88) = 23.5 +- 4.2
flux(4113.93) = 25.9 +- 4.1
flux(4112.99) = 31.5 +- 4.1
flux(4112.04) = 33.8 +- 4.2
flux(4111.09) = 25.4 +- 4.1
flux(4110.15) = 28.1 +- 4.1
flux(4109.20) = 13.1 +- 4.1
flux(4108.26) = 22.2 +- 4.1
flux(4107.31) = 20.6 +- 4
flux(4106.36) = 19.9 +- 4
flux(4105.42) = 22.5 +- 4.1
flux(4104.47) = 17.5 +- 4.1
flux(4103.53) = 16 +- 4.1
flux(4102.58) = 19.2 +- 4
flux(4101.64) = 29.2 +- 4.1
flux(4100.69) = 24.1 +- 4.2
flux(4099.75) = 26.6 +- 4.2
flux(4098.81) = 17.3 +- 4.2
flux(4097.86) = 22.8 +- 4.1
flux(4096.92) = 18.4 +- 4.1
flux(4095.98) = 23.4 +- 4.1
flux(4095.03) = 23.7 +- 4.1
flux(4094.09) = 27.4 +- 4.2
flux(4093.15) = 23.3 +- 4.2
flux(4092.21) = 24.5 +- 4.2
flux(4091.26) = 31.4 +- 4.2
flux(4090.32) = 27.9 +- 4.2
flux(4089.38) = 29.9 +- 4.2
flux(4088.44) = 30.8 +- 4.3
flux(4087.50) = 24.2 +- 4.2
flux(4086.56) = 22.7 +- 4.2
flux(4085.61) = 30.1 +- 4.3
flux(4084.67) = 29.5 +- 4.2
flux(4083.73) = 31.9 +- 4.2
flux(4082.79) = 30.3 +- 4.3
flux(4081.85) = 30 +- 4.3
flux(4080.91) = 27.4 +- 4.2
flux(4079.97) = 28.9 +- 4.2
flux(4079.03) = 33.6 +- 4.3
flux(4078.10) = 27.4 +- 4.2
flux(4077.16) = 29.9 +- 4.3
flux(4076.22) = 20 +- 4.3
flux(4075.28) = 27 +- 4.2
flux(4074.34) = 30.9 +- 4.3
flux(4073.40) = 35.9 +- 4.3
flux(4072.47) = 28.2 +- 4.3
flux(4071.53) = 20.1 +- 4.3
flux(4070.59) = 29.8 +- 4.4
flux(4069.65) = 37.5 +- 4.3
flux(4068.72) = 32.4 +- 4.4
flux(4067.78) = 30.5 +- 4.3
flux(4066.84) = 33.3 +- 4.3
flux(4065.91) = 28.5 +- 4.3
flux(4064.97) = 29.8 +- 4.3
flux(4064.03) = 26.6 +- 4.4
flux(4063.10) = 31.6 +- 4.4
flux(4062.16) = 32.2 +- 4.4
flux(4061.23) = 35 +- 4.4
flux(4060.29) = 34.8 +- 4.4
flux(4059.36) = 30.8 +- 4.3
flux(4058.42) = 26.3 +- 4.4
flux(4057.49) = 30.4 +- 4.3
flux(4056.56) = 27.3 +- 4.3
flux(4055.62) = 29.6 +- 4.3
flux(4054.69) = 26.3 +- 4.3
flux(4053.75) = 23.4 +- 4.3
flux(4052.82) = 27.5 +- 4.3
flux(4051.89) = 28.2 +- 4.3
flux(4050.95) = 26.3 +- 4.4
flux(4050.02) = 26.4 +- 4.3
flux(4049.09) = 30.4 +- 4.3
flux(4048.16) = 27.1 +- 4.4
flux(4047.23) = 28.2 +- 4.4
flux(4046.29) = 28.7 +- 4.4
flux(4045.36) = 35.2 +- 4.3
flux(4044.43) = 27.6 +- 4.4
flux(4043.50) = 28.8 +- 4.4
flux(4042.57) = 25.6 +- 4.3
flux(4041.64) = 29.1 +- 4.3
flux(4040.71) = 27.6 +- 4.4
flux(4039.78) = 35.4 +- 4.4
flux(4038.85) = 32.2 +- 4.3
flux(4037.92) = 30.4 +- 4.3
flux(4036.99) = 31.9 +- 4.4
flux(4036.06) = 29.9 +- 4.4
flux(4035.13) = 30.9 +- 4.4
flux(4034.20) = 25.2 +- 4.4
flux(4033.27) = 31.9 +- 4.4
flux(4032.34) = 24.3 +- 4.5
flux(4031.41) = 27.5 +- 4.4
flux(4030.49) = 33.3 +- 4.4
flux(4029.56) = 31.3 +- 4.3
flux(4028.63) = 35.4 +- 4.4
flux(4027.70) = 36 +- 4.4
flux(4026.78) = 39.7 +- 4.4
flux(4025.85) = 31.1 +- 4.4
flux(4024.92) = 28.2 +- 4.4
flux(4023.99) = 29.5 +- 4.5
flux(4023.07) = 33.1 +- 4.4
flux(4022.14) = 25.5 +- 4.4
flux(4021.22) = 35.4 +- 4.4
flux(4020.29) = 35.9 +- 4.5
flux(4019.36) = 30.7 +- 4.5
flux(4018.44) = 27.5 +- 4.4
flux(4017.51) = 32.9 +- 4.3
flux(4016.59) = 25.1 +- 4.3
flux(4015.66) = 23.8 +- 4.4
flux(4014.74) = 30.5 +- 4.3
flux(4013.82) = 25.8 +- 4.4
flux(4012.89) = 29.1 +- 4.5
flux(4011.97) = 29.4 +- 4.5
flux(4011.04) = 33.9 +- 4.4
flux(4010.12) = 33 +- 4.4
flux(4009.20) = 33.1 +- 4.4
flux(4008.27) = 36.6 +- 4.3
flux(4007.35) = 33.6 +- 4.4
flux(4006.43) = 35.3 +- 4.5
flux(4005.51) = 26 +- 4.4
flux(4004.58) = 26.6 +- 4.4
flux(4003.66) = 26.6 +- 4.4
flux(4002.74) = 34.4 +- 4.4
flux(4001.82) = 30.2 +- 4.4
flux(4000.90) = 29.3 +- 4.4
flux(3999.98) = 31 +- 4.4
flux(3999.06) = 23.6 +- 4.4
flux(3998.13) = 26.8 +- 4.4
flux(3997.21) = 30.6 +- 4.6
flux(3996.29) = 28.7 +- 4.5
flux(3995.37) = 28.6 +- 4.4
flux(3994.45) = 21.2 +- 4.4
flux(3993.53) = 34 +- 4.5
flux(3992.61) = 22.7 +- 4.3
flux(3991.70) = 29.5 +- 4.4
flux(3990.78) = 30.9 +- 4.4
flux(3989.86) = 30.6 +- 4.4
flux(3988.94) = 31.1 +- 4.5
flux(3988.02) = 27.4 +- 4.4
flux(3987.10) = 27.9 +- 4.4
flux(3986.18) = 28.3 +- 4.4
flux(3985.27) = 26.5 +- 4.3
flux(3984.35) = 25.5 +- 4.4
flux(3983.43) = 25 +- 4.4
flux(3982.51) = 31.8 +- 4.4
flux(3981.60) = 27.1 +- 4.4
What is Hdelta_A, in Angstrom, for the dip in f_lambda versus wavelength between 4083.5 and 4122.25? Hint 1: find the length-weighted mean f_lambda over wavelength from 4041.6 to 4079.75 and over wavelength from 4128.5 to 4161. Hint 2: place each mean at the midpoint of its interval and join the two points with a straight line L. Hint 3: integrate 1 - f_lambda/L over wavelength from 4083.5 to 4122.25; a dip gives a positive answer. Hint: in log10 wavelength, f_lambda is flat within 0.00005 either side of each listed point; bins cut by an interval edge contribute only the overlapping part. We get 5.75 Angstrom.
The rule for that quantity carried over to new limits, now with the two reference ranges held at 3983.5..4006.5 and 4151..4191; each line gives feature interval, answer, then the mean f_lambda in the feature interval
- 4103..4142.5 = 2.5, 26.9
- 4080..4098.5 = 1.2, 26.8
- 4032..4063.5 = -0.9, 29.3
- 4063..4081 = -0.5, 29.5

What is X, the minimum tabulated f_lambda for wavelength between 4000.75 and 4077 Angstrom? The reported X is 20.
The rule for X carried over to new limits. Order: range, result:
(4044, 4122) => 13.1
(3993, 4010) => 21.2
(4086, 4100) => 17.3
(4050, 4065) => 23.4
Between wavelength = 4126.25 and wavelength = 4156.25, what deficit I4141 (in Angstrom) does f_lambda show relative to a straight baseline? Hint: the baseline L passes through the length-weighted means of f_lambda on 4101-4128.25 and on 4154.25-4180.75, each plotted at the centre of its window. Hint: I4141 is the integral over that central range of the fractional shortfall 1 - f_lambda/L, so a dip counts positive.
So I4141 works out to -3.1 Angstrom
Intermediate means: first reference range 25.4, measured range 29.7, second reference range 28.3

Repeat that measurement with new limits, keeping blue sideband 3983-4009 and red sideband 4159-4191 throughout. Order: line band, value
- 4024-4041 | -1.4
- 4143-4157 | -0.5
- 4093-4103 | 1.9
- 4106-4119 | 1.9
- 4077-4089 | -0.1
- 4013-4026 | -0.3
